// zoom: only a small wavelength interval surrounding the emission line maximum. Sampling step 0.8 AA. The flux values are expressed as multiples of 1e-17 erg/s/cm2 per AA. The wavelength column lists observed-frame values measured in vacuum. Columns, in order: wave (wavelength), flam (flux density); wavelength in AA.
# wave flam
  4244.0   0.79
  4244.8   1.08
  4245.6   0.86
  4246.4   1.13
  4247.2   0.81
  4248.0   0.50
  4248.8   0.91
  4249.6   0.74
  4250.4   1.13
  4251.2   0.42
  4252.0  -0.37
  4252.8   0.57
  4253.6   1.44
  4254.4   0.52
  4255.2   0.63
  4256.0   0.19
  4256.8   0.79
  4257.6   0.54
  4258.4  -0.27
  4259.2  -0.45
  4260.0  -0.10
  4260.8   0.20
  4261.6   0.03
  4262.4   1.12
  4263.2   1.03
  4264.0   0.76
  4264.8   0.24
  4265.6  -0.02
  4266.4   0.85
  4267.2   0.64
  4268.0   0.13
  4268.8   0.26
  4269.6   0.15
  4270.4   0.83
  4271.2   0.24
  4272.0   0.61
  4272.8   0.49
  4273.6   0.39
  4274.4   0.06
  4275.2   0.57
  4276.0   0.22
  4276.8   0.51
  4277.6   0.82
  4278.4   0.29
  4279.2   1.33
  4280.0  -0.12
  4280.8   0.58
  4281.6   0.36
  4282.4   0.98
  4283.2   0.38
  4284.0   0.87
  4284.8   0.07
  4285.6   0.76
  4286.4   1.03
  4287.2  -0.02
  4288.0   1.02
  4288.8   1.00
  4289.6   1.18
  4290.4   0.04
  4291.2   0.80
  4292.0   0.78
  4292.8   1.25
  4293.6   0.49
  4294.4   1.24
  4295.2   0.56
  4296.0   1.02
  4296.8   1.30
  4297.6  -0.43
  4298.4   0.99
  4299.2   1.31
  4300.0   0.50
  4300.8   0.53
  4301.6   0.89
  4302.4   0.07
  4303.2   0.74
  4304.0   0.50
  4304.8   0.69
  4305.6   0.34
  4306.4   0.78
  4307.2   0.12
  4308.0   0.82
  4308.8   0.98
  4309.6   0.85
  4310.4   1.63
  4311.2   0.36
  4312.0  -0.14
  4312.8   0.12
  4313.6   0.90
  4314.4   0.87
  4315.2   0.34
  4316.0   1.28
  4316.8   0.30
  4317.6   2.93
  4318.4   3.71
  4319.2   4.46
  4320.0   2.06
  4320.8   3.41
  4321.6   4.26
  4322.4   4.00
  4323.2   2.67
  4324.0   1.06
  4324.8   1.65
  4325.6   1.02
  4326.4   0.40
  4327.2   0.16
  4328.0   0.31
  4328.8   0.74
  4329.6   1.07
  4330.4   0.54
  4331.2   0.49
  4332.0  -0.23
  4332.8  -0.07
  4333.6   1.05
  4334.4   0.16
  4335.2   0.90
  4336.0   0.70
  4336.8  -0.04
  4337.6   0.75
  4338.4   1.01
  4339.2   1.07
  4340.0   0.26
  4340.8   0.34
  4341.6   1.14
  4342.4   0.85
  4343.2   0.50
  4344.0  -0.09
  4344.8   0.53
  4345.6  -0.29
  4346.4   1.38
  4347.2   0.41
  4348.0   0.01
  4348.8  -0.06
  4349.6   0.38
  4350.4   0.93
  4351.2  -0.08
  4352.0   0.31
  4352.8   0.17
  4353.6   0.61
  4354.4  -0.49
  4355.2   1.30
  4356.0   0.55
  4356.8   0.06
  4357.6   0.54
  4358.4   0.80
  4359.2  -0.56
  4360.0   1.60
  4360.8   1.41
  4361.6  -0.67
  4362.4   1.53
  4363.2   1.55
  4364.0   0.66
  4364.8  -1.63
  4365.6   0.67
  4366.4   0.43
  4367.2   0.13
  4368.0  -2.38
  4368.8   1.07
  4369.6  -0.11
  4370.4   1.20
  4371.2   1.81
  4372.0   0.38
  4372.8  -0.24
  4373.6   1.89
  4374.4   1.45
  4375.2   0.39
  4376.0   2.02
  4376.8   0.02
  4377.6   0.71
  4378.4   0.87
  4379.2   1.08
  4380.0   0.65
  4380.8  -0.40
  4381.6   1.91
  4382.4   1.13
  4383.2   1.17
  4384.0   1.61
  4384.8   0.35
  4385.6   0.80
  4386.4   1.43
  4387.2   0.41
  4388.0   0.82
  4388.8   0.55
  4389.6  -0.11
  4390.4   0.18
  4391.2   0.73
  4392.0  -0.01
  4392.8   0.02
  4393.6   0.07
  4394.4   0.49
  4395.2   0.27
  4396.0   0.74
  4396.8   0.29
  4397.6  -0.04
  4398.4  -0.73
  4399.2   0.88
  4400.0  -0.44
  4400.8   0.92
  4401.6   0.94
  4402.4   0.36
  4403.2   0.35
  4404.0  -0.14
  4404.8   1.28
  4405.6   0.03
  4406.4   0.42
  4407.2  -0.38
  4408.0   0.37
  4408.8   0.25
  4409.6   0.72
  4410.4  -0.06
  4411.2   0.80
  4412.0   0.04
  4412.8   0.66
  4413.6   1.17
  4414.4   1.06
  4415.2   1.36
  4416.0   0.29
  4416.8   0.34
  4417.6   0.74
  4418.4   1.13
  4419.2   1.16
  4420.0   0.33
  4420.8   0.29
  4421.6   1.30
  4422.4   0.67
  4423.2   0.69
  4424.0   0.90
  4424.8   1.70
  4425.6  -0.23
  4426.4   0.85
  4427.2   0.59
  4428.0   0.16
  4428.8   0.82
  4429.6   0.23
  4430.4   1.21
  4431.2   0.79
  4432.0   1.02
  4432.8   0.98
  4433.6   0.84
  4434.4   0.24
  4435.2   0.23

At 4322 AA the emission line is [O II]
